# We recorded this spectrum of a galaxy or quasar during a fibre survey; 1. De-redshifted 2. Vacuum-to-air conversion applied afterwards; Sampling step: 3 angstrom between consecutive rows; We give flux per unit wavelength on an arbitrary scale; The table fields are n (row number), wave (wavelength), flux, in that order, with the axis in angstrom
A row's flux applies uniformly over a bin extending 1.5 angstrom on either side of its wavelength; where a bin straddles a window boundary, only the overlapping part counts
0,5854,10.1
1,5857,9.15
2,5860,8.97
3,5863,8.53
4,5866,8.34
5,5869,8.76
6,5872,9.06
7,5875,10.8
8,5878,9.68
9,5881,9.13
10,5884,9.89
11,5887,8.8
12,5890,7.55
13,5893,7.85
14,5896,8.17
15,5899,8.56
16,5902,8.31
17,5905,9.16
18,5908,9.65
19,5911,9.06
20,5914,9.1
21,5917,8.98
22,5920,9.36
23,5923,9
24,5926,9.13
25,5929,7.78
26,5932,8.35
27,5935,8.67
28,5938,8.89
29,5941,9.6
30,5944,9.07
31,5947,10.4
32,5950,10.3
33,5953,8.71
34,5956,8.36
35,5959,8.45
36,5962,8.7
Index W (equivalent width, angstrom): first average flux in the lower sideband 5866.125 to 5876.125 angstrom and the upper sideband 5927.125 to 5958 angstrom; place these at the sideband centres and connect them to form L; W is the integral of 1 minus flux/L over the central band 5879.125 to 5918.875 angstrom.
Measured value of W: 1.74 angstrom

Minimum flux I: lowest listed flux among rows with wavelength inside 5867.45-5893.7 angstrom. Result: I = 7.55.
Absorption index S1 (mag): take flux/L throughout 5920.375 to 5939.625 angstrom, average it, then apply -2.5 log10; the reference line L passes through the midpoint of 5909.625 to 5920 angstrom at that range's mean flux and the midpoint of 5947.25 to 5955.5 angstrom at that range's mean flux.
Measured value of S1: 0.07 mag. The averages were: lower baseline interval 9.09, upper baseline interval 9.5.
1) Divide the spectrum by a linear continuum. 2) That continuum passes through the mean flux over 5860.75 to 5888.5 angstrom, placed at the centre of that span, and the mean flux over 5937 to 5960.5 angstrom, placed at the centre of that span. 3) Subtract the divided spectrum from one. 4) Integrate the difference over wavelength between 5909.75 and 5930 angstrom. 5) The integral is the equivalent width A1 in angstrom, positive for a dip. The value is 0.6 angstrom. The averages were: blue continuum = 9.21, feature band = 8.94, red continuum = 9.23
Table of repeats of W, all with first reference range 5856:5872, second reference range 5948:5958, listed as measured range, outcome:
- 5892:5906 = 0.8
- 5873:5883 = -1.1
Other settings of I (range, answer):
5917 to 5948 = 7.78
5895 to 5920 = 8.17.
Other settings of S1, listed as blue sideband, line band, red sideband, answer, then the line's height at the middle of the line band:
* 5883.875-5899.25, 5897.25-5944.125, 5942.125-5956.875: -0.004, 8.88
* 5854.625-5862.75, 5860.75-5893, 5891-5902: -0.043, 8.65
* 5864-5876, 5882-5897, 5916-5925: 0.080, 9.14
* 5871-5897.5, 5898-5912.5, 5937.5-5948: 0.026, 9.18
